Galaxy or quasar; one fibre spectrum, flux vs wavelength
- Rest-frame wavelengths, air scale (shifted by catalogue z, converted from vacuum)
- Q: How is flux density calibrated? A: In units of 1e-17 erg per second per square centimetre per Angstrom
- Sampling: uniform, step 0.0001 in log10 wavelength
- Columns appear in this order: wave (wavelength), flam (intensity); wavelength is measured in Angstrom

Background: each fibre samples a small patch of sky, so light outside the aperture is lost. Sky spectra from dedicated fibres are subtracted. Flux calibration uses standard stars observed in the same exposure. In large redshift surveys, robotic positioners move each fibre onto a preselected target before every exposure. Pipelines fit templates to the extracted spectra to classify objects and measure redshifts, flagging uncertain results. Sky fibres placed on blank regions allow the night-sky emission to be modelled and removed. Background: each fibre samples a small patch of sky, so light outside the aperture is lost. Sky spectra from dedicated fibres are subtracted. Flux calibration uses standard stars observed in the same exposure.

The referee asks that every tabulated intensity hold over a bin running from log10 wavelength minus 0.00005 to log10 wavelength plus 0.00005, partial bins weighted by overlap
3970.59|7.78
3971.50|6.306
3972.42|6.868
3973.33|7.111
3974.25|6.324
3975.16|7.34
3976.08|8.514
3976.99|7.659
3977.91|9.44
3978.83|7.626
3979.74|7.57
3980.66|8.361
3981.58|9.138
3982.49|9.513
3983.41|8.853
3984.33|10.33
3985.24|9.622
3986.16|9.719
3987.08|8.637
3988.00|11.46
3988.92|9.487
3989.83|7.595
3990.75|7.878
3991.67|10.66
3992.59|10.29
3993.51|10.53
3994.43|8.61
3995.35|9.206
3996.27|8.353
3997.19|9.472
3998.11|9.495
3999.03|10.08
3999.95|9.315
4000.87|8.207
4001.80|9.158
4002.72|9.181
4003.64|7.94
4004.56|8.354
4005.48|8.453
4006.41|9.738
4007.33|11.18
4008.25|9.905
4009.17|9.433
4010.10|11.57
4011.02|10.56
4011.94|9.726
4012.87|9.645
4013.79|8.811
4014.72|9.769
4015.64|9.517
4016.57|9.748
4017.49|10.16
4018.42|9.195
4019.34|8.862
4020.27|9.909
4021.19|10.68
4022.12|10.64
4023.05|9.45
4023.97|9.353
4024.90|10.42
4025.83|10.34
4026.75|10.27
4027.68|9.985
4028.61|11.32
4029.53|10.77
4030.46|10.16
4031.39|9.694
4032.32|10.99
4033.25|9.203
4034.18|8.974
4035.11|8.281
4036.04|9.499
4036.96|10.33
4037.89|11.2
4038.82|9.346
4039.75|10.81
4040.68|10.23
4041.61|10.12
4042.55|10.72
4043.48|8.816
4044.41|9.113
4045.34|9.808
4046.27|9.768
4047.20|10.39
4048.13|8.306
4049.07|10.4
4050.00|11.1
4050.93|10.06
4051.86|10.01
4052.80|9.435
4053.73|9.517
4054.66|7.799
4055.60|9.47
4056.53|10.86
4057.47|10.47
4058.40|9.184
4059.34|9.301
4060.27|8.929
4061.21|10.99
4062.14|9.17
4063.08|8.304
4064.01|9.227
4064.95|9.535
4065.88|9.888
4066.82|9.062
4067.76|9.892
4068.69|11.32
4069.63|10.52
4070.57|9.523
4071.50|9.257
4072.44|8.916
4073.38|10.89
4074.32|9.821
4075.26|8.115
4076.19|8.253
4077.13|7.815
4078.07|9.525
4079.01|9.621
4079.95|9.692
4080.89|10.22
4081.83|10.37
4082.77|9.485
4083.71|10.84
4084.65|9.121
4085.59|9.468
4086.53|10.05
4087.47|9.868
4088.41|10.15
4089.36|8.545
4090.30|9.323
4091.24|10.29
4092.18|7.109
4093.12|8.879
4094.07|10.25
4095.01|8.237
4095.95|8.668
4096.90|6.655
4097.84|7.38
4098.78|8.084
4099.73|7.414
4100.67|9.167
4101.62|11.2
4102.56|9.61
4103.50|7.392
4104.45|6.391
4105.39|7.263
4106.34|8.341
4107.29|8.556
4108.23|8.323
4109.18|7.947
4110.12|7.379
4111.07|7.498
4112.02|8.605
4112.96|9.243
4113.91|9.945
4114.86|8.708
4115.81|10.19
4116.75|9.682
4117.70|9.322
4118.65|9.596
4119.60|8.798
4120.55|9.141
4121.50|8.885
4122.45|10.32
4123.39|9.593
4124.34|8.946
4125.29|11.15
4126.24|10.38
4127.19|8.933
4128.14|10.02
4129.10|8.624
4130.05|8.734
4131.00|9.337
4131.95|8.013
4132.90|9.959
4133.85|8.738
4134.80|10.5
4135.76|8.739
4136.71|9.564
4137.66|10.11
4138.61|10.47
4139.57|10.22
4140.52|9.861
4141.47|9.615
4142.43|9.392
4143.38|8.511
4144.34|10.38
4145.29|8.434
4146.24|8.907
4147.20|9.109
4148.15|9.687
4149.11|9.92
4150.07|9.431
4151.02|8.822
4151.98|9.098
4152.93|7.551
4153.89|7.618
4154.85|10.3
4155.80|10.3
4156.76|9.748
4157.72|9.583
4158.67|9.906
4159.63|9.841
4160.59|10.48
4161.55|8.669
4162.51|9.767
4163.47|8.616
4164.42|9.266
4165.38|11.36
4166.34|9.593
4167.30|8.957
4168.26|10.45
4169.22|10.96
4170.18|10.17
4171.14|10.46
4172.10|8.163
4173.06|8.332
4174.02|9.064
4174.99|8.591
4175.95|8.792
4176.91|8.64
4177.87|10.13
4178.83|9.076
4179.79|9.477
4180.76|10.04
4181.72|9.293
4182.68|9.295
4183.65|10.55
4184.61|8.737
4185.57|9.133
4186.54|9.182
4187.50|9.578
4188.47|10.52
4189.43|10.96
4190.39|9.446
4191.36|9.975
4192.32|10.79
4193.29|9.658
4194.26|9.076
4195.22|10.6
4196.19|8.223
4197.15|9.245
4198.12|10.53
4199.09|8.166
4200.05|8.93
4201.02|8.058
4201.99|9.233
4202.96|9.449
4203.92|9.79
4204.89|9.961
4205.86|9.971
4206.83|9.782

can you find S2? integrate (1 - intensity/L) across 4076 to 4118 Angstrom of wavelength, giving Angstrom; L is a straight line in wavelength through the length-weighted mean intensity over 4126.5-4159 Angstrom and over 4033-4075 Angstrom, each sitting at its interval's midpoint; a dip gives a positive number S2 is 2.9 Angstrom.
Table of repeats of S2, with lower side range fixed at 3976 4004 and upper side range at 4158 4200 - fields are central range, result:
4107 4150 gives 0.7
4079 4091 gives -0.5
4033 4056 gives -1.2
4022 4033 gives -1.3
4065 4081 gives -0.4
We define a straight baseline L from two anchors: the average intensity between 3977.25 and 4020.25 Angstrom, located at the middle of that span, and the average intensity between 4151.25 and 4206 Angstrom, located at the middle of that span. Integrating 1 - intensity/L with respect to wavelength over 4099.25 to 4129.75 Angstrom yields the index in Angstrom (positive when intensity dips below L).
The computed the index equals 1.6 Angstrom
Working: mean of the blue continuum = 9.35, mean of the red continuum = 9.49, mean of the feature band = 8.95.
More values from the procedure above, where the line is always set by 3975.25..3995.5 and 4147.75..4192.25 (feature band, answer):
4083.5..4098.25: 0.49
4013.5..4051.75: -3.00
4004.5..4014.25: -0.72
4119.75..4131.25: -0.09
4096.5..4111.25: 2.07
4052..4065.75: -0.30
